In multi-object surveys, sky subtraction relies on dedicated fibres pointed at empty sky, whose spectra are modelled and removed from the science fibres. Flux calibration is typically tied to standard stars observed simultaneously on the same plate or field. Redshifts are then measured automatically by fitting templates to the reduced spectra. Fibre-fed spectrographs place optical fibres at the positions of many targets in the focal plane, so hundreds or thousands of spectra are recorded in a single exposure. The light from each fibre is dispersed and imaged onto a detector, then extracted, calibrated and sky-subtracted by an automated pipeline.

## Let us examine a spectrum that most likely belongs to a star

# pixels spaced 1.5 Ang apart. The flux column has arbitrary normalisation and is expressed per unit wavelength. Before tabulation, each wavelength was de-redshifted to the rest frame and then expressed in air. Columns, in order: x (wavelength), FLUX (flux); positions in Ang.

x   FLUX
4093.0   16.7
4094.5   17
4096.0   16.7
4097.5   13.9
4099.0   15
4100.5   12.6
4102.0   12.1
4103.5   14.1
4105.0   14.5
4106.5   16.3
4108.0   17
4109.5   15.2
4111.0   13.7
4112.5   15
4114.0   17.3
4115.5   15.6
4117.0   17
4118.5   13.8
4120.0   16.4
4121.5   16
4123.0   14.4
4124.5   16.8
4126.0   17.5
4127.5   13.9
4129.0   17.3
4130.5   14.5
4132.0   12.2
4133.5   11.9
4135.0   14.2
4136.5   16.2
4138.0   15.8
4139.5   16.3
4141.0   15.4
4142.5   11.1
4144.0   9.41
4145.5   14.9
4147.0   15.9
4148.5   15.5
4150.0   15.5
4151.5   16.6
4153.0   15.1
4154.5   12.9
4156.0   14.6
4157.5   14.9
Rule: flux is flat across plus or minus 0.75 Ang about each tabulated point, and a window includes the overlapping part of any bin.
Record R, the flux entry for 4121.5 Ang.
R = 16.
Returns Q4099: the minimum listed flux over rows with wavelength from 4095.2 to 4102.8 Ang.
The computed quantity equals 12.1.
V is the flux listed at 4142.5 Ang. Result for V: 11.1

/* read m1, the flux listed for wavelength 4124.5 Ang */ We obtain 16.8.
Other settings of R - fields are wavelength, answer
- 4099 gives 15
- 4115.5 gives 15.6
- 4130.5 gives 14.5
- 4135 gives 14.2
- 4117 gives 17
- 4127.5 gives 13.9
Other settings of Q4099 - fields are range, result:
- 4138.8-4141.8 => 15.4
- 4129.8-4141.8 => 11.9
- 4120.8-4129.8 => 13.9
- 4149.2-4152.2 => 15.5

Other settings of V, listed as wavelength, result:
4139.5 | 16.3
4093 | 16.7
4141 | 15.4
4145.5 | 14.9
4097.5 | 13.9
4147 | 15.9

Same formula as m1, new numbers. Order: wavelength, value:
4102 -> 12.1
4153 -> 15.1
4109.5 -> 15.2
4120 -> 16.4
